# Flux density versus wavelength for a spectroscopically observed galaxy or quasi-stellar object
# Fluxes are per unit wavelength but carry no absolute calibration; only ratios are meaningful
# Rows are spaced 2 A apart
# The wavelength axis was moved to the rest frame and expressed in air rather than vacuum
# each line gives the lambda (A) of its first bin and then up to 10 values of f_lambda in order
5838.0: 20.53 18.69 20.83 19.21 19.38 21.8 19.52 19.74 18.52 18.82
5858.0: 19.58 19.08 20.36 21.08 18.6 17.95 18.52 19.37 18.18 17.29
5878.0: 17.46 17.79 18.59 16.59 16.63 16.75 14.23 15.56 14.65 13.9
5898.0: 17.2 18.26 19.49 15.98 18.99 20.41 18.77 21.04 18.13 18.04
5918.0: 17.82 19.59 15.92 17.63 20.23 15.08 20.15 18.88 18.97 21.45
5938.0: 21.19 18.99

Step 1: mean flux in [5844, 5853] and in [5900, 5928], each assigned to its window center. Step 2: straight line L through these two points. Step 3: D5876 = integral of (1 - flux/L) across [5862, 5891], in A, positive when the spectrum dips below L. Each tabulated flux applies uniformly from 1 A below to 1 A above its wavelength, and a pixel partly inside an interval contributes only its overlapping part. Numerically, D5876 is 2.2 A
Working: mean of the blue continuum 20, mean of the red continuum 18.5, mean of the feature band 17.9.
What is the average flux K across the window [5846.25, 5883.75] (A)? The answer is 19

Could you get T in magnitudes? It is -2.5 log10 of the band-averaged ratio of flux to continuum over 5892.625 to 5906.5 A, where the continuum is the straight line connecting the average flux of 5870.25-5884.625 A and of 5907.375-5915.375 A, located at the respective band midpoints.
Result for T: 0.131 mag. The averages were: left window 18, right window 19.5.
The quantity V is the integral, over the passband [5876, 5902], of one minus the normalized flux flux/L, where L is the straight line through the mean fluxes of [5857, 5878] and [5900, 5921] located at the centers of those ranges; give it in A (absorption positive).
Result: 3.1 A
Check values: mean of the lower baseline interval 18.9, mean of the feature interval 16.6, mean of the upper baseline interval 18.8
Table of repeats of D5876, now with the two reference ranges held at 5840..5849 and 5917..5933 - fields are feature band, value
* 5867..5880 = 0.88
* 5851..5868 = 0.32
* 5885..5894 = 1.59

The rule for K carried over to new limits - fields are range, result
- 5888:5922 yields 17.6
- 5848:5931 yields 18.1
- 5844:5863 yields 19.6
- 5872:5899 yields 16.6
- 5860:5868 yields 19.6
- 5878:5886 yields 17.5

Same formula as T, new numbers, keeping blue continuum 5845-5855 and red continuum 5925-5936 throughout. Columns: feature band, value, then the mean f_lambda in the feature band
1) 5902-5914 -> 0.01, 19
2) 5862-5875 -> 0.03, 19.1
